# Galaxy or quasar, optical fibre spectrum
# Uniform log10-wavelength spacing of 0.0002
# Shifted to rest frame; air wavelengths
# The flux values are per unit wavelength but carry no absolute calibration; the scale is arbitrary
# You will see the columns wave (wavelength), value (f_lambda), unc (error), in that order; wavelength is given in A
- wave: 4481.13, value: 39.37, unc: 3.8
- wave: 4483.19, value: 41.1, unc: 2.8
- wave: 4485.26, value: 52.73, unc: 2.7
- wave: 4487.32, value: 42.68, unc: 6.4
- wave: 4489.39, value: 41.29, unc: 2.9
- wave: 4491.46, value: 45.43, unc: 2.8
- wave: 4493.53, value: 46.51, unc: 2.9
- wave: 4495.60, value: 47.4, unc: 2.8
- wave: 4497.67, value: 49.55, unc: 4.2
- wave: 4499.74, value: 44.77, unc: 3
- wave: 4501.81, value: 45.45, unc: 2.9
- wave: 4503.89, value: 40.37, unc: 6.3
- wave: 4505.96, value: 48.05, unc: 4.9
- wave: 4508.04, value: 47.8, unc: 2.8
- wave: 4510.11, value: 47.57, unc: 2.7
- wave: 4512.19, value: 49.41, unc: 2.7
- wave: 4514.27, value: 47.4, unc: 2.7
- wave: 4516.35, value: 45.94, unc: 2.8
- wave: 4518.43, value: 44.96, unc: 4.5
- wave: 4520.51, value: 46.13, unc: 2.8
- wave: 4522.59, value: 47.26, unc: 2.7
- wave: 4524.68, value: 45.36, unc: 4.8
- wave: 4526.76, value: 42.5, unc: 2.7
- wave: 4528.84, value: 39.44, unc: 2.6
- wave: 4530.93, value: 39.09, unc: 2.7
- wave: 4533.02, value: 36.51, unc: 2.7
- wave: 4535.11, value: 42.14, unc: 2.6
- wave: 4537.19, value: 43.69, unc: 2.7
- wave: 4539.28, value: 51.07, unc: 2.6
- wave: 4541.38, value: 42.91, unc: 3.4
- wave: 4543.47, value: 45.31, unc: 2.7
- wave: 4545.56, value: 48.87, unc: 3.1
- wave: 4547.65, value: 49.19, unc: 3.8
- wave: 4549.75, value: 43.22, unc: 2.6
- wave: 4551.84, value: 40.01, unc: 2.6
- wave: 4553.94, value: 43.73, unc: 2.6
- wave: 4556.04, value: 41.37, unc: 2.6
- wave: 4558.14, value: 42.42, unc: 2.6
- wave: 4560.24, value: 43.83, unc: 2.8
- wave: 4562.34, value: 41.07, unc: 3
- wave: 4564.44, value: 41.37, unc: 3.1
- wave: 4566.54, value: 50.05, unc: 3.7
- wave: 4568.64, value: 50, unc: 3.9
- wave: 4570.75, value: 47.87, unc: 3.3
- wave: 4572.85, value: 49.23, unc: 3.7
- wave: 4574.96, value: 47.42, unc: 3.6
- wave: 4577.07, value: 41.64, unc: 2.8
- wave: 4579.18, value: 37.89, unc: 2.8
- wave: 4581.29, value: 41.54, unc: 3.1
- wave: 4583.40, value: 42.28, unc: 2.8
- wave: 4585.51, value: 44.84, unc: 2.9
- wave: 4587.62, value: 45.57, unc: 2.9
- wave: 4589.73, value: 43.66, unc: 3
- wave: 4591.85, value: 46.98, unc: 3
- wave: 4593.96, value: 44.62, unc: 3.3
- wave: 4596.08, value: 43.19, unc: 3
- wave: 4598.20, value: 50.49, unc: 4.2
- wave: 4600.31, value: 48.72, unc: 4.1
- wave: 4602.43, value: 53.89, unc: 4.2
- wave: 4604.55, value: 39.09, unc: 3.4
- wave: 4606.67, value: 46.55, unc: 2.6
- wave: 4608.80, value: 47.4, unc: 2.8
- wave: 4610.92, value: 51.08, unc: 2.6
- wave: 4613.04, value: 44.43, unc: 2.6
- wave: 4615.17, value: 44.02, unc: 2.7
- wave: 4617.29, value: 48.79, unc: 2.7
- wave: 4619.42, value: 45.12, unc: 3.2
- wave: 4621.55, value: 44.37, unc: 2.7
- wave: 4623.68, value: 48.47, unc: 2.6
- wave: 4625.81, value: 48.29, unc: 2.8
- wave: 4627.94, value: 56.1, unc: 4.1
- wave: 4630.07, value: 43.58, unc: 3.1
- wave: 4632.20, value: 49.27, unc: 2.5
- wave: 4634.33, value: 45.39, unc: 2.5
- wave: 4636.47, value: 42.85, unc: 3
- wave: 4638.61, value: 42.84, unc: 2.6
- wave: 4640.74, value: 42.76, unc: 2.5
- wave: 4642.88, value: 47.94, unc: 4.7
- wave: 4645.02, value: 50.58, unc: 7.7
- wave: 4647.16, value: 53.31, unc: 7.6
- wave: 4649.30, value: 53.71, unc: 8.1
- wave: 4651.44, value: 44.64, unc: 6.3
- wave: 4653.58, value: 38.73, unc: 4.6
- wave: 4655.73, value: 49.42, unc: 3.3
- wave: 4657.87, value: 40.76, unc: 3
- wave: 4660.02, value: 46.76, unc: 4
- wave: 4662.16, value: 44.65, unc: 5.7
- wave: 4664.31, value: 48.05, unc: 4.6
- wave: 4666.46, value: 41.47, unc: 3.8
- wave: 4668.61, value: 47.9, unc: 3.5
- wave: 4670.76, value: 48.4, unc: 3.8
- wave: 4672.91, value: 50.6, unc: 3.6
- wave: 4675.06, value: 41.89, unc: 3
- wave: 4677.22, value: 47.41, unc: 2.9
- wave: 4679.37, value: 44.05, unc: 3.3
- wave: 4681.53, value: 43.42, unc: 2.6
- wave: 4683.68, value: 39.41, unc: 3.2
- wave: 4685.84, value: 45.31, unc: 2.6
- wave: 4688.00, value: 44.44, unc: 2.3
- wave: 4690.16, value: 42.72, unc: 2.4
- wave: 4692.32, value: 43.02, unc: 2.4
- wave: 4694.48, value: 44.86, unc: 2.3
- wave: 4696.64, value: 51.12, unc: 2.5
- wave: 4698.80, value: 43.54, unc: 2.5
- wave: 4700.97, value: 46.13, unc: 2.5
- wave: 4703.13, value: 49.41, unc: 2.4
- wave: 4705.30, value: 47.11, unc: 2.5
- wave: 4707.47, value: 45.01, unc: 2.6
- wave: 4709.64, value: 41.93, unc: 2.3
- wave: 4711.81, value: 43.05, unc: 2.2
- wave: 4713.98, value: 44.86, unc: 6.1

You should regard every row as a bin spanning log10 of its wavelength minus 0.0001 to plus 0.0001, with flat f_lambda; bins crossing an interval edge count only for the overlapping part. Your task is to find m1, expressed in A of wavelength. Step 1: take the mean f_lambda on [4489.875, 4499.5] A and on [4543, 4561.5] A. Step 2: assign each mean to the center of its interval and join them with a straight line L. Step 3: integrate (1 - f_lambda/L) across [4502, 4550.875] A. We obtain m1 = 0.3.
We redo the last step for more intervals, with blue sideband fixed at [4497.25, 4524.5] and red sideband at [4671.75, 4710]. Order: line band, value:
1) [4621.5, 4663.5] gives -1.2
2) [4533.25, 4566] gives 1.6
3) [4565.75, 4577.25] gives -0.5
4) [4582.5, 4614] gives -0.3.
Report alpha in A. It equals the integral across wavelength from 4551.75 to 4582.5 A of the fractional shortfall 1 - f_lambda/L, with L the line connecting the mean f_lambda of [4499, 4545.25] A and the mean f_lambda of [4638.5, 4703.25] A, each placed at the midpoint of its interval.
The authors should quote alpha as 0.7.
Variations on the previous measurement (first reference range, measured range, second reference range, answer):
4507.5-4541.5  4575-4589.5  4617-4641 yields 0.9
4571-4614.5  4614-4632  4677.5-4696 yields -1.0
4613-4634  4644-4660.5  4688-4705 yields -0.2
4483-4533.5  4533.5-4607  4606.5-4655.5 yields 1.8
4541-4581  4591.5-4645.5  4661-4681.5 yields -1.8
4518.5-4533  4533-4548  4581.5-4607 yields -0.6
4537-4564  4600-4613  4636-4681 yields -0.6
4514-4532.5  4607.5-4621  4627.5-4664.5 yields -0.2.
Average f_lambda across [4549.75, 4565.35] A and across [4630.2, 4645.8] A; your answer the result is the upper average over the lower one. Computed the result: 1.09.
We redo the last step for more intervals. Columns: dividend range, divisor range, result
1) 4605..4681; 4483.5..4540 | 1.03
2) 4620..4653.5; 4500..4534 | 1.06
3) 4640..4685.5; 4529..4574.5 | 1.04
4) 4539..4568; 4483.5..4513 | 0.96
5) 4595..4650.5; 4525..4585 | 1.08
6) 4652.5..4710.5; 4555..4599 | 1.01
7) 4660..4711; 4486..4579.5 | 1.01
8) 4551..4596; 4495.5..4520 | 0.95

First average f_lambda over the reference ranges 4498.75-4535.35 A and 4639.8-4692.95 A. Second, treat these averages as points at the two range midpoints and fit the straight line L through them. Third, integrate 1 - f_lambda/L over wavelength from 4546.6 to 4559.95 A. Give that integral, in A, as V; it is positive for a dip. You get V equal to 0.4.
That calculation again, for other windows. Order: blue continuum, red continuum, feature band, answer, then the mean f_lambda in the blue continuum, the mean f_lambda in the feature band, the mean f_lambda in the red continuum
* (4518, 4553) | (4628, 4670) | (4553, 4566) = 0.5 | 44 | 42.6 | 46.3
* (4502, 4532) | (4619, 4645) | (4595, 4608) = -0.2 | 45.1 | 47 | 46.6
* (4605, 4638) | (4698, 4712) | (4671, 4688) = 0.4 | 46.8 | 44.8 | 45.3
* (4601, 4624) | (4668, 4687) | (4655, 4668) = 0.1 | 46.6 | 45.2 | 45.3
